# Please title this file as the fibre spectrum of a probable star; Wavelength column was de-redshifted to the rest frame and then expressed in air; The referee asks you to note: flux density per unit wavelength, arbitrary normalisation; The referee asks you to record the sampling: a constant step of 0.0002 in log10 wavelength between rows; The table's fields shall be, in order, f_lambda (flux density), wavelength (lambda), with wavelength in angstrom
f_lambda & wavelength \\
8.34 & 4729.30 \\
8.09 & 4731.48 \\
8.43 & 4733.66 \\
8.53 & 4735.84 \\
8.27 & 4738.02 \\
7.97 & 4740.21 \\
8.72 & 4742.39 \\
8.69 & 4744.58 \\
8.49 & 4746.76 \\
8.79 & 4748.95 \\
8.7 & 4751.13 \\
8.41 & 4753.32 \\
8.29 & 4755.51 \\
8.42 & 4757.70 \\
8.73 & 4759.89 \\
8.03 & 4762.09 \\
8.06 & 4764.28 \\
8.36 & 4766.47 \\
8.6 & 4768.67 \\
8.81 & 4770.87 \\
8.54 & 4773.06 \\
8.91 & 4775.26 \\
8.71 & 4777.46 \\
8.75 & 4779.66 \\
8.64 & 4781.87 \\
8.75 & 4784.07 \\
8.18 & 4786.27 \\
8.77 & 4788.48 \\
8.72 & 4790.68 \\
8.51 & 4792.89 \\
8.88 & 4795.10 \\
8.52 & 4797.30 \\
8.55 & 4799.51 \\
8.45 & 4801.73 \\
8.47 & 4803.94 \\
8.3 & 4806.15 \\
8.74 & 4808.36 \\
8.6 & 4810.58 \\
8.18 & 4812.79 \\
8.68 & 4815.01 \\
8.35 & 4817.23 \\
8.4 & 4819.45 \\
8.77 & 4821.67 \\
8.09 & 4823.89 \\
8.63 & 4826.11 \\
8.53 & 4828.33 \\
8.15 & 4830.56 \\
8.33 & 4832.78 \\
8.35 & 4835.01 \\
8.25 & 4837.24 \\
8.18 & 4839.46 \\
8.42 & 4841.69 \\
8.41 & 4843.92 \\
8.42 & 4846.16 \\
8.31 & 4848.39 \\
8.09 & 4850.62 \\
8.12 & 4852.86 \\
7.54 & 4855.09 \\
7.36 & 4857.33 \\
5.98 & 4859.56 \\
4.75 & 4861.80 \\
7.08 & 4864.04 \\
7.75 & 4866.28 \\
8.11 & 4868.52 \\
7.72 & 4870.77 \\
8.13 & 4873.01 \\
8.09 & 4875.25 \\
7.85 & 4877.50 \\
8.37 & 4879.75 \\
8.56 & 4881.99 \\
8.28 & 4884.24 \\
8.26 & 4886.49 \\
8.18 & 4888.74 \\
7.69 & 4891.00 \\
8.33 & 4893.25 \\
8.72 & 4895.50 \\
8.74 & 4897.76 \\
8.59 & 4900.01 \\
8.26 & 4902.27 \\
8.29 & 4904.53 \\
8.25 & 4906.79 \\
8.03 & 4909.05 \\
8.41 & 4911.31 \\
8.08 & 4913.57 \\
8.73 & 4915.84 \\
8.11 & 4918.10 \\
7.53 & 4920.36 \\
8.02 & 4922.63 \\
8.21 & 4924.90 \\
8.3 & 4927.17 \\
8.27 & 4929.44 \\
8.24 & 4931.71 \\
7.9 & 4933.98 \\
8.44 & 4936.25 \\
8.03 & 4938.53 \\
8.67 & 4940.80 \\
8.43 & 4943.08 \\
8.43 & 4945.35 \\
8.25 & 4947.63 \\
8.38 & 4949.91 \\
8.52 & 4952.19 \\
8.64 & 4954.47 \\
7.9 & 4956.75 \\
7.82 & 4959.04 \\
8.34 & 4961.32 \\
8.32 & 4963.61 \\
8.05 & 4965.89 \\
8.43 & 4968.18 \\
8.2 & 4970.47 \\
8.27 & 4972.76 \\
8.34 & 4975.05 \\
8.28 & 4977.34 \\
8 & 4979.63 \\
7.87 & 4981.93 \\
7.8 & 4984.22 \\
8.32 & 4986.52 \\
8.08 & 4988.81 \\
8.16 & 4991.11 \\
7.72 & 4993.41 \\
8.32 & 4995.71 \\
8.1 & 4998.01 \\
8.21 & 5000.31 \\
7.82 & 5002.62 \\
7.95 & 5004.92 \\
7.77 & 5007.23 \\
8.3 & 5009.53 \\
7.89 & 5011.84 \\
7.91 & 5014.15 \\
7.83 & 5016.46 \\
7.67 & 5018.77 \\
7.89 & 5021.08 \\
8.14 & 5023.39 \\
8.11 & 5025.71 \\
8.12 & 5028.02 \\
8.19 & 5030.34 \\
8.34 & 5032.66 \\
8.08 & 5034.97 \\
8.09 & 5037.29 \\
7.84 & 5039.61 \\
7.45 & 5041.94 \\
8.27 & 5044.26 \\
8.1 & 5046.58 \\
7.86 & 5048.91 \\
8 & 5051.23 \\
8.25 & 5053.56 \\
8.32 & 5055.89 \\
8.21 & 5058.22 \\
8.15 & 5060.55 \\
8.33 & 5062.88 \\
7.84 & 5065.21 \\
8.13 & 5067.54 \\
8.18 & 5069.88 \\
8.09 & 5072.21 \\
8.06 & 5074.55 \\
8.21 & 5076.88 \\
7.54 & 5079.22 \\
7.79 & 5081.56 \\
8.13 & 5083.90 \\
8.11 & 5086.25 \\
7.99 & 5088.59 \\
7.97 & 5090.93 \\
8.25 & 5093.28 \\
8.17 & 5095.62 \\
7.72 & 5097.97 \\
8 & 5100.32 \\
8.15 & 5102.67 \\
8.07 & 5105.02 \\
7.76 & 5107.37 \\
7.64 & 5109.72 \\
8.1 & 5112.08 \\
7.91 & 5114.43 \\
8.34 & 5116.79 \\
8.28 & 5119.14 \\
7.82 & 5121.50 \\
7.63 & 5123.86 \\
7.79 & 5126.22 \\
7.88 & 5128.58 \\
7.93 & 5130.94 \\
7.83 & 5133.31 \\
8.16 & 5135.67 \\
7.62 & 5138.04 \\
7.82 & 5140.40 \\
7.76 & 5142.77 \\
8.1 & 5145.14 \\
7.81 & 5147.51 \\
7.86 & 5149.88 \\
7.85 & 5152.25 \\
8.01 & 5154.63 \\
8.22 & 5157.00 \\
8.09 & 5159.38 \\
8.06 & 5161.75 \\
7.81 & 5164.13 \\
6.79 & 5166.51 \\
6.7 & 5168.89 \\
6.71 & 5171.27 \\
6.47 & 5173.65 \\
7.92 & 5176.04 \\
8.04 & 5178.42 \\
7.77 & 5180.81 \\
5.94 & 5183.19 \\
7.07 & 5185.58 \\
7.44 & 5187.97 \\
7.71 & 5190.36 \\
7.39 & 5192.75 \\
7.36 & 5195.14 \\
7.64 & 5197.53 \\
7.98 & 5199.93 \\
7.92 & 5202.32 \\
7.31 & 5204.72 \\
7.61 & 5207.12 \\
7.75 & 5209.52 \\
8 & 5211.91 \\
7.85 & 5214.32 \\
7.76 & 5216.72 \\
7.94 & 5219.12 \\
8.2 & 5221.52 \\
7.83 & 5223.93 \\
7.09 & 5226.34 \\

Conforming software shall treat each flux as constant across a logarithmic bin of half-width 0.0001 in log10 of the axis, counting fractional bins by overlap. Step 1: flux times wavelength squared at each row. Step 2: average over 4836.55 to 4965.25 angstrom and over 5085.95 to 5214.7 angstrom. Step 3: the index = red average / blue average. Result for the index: 1.1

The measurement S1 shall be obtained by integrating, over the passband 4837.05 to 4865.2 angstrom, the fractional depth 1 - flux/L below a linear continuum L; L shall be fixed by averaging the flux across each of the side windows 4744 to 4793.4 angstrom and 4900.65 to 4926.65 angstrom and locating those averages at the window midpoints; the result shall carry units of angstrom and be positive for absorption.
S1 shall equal 2.6 angstrom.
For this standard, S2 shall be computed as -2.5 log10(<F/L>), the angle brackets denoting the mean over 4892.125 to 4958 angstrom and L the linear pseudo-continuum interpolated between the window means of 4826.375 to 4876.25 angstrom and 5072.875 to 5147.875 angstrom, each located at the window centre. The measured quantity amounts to -0.06 mag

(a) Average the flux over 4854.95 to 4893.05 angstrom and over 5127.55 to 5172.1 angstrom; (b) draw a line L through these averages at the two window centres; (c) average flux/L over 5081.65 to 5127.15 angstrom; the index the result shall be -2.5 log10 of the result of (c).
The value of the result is -0.04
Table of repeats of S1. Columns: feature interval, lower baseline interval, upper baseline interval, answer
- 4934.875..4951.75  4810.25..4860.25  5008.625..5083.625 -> -0.55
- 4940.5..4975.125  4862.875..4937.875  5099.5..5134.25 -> -0.84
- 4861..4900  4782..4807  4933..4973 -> 2.06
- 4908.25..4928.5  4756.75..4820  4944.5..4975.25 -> 0.43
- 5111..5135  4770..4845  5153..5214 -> -0.87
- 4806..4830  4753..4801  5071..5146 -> 0.00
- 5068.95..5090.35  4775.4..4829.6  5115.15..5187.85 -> -0.43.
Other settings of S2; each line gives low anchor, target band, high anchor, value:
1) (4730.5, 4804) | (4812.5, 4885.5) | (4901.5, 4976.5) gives 0.05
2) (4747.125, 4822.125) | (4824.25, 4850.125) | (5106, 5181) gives 0.01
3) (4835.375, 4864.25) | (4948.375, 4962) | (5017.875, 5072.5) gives -0.05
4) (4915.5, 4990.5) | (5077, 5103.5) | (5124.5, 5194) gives -0.02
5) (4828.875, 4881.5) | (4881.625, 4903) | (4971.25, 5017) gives -0.06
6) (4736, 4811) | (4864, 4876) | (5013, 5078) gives 0.07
